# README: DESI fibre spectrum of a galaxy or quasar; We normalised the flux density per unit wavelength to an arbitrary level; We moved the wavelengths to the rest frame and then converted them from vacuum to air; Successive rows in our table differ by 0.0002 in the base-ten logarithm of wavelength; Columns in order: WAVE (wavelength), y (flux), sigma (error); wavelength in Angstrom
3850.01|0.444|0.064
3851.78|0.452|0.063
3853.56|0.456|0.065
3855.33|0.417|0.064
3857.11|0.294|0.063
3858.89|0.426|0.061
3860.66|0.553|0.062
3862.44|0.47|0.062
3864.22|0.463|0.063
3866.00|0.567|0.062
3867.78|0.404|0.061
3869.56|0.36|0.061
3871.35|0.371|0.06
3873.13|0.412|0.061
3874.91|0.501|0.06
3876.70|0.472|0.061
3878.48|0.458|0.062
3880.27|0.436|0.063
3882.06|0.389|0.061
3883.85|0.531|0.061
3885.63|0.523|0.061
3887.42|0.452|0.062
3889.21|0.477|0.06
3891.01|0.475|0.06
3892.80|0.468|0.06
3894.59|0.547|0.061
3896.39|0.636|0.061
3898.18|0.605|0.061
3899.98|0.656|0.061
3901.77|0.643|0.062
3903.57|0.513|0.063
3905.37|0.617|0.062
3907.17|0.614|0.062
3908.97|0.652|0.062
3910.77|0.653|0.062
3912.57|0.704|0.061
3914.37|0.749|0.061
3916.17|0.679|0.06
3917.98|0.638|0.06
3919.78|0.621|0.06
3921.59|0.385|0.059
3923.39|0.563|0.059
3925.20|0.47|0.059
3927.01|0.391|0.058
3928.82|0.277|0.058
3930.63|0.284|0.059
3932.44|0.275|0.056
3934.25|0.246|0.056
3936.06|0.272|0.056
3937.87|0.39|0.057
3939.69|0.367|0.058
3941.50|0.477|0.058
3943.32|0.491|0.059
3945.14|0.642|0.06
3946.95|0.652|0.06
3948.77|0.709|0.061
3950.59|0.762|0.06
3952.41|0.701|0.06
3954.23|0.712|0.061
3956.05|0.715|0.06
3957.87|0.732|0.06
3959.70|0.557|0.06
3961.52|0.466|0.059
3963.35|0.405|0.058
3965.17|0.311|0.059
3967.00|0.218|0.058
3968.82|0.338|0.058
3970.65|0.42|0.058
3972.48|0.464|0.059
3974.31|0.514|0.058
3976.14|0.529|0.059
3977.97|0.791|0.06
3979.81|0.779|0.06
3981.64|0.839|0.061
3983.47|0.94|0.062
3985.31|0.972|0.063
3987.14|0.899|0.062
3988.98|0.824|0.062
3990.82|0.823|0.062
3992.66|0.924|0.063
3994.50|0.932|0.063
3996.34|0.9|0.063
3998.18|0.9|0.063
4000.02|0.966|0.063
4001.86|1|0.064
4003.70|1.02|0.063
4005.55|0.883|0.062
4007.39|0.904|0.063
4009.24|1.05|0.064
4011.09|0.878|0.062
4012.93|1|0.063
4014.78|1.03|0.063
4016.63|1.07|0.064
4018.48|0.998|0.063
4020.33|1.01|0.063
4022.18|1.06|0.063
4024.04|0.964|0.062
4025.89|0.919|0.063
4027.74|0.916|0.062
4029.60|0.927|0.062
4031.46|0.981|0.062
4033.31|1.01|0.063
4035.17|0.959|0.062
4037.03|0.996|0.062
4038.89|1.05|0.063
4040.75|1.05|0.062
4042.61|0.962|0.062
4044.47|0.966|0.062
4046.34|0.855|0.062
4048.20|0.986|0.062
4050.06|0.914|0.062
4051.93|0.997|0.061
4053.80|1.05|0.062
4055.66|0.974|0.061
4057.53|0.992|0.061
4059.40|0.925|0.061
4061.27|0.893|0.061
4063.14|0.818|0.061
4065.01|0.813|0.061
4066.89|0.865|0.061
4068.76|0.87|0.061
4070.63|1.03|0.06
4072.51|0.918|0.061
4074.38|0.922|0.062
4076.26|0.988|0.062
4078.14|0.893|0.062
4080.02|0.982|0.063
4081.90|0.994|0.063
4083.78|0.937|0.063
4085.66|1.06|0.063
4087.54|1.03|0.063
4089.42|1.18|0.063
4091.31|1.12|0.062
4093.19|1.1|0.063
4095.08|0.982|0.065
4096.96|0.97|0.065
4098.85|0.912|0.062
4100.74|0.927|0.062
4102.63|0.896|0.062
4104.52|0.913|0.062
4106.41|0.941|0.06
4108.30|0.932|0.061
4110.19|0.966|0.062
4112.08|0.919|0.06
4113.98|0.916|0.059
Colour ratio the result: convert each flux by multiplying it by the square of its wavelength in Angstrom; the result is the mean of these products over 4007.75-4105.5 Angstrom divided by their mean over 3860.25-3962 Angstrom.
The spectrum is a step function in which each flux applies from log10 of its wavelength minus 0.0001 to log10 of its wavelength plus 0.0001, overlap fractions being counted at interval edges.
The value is 2.0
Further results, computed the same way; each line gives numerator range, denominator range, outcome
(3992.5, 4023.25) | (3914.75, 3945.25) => 2.31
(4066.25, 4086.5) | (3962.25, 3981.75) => 2.02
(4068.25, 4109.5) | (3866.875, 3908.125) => 2.15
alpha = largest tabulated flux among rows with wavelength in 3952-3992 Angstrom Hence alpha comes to 0.972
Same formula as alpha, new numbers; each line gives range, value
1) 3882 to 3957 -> 0.762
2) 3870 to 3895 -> 0.547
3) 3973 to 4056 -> 1.07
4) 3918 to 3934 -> 0.621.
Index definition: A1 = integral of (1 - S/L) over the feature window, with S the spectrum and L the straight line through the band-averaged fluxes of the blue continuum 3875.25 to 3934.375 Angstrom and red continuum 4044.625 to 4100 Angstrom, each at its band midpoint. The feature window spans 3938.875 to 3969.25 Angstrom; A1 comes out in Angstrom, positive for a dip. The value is 4.70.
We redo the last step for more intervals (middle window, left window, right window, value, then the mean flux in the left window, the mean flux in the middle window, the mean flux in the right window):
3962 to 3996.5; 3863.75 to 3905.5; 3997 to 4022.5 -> 8.16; 0.497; 0.668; 0.981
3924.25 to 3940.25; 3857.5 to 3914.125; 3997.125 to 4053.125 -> 8.11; 0.519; 0.33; 0.974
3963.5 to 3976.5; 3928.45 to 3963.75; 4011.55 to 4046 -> 5.16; 0.512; 0.394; 0.989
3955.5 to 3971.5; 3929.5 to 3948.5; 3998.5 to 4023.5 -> 3.80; 0.418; 0.457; 0.987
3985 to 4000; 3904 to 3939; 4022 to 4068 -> -2.76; 0.498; 0.898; 0.951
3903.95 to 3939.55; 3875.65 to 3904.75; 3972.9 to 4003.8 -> 6.76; 0.518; 0.496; 0.846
